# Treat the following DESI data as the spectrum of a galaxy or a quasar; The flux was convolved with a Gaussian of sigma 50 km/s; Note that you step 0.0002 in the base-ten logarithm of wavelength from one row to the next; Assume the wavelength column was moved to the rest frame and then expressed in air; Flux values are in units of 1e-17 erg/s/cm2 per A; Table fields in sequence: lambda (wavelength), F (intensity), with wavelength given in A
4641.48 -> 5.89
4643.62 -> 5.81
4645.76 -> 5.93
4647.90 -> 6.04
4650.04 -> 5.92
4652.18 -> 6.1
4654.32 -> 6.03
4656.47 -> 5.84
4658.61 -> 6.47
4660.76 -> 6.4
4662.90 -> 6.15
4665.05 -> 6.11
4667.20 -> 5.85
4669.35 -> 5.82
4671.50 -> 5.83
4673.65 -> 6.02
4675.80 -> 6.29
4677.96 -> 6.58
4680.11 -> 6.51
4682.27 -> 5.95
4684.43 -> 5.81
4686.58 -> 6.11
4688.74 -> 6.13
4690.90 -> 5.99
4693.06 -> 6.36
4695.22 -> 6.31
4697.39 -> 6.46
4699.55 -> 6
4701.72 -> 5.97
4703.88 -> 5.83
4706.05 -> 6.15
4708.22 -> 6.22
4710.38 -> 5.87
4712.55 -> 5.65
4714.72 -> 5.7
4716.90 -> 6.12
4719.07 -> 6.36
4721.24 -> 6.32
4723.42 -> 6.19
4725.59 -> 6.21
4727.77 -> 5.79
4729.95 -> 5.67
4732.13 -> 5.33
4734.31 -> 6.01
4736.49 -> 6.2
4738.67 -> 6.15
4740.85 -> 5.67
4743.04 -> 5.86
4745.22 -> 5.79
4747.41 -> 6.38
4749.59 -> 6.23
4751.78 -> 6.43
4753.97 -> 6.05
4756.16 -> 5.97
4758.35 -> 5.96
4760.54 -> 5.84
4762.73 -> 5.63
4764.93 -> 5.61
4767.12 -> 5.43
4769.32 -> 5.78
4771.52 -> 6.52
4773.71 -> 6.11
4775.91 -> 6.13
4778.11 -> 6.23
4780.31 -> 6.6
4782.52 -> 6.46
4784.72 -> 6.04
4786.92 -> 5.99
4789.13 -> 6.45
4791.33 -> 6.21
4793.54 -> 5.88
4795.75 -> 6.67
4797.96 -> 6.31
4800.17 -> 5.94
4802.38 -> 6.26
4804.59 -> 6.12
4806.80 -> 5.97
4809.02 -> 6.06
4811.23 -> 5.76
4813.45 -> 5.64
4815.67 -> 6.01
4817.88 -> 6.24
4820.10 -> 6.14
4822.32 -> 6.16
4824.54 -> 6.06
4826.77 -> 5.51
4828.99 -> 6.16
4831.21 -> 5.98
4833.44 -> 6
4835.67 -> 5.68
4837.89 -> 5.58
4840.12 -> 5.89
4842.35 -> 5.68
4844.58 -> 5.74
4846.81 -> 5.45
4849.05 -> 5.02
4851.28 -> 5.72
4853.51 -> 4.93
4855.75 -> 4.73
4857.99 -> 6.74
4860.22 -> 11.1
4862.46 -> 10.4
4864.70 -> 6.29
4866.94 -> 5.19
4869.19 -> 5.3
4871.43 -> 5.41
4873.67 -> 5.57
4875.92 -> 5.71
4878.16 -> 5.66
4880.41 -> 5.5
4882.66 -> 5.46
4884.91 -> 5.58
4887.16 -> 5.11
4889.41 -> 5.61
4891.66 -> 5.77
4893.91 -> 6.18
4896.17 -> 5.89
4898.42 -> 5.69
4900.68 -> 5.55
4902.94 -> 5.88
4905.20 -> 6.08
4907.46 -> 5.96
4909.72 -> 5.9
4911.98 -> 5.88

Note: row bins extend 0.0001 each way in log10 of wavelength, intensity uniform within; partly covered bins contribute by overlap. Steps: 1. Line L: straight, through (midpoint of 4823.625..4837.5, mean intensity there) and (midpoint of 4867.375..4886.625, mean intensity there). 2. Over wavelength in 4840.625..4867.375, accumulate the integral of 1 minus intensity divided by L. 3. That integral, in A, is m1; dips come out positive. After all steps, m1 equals -3.6 A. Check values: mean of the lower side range 5.88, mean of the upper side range 5.5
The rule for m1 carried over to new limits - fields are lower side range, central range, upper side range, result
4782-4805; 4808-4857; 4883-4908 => 2.42 A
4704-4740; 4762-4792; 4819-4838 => -0.64 A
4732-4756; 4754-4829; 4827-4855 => -2.76 A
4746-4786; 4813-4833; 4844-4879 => 0.48 A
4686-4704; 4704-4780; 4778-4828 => 1.74 A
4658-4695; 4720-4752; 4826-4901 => 0.37 A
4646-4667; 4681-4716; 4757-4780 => 0.05 A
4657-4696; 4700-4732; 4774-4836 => 0.77 A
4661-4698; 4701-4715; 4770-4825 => 0.50 A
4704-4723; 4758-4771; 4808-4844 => 0.54 A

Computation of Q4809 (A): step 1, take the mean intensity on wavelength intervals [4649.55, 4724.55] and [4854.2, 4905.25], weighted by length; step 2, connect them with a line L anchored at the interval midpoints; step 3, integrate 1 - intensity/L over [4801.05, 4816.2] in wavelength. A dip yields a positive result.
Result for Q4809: 0.3 A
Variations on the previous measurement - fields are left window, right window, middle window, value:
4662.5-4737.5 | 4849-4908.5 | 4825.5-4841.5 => 0.5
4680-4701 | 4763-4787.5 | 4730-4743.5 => 0.5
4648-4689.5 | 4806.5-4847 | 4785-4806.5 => -0.9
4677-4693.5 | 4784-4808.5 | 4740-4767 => 1.0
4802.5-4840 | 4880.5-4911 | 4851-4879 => -2.7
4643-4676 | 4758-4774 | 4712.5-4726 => -0.4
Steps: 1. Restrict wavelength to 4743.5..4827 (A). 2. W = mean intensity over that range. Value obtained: 6.07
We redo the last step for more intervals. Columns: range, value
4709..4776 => 5.97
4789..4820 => 6.1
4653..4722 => 6.1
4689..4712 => 6.11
